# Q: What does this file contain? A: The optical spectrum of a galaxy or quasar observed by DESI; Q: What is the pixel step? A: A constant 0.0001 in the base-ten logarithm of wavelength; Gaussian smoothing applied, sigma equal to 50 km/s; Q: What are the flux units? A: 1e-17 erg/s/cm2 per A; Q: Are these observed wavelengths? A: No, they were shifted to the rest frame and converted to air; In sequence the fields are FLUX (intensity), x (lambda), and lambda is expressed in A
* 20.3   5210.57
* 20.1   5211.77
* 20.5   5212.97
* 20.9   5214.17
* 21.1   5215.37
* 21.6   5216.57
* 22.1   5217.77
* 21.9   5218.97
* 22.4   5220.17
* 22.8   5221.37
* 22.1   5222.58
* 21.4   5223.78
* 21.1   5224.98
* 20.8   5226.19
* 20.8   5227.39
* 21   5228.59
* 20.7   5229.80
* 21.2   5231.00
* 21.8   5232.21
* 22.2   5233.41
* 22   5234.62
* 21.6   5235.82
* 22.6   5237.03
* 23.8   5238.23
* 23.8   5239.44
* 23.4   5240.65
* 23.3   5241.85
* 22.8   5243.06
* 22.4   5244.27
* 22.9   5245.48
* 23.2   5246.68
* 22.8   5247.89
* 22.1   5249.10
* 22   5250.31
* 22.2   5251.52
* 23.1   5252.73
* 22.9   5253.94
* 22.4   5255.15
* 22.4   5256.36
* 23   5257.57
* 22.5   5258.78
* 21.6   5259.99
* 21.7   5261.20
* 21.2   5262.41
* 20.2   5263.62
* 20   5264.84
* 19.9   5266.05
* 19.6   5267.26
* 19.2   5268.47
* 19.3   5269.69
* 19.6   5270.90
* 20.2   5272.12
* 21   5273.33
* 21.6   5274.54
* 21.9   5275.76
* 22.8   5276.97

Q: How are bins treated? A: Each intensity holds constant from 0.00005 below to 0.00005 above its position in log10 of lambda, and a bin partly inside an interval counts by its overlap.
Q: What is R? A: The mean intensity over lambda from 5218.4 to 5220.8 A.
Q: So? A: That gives 22.2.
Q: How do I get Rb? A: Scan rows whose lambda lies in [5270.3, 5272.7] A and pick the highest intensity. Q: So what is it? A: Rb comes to 20.2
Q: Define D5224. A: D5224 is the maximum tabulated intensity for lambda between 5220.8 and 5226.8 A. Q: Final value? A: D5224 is 22.8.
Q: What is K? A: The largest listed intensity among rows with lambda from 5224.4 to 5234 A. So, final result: 22.2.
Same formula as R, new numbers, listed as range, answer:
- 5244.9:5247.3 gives 23.1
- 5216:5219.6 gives 21.9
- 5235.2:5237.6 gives 22.1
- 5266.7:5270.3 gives 19.4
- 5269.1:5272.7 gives 19.7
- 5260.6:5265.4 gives 20.8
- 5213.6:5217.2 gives 21.2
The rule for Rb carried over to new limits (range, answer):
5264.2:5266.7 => 20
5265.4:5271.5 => 19.9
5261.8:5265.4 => 21.2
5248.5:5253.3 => 23.1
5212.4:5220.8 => 22.4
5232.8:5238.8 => 23.8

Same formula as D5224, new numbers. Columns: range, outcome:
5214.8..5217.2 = 21.6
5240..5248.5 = 23.4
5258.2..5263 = 22.5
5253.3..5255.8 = 22.9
